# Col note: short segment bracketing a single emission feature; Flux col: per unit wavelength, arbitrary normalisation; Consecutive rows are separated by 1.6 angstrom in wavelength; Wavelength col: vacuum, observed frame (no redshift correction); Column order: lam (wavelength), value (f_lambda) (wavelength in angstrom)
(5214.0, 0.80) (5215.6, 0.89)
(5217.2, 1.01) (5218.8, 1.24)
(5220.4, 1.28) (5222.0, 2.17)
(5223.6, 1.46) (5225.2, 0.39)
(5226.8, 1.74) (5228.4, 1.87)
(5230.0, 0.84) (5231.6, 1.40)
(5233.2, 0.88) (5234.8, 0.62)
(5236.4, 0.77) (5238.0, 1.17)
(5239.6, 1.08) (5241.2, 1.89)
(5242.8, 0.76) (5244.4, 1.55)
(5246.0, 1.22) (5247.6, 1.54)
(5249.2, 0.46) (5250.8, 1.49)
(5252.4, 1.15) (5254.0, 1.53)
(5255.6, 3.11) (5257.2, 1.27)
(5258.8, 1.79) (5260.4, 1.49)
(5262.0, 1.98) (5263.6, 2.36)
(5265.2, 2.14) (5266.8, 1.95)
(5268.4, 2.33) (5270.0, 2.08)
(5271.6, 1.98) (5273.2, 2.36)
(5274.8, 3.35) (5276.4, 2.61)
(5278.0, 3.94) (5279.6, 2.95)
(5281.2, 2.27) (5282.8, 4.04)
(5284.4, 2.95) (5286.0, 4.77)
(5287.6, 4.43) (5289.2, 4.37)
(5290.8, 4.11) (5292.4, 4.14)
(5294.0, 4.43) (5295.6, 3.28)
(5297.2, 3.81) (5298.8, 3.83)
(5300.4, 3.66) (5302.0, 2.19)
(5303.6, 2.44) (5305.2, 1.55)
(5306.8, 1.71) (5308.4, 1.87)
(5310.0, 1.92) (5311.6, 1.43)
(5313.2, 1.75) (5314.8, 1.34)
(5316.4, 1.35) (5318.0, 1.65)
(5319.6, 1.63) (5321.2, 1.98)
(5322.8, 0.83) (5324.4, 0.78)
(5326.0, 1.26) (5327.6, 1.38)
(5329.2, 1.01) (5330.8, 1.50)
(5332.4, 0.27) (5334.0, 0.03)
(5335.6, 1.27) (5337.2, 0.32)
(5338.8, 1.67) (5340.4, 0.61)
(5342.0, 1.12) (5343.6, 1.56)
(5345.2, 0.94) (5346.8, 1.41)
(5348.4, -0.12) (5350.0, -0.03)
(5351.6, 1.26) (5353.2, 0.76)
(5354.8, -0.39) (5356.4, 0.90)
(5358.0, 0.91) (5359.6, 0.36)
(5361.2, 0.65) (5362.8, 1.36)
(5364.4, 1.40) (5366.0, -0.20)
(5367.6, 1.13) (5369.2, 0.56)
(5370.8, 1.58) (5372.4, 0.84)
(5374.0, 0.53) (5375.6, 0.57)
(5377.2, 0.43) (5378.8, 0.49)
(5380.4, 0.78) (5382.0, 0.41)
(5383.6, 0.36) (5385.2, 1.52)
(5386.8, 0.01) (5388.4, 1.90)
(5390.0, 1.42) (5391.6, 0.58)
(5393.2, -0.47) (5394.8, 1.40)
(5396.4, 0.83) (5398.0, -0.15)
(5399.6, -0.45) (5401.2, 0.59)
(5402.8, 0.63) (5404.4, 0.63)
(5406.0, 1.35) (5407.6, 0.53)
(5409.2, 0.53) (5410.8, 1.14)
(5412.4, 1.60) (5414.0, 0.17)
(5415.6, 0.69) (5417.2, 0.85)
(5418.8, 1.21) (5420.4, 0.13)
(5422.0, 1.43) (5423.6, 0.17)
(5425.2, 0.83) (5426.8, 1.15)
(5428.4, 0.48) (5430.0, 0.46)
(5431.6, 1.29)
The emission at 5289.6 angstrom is C IV 1549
